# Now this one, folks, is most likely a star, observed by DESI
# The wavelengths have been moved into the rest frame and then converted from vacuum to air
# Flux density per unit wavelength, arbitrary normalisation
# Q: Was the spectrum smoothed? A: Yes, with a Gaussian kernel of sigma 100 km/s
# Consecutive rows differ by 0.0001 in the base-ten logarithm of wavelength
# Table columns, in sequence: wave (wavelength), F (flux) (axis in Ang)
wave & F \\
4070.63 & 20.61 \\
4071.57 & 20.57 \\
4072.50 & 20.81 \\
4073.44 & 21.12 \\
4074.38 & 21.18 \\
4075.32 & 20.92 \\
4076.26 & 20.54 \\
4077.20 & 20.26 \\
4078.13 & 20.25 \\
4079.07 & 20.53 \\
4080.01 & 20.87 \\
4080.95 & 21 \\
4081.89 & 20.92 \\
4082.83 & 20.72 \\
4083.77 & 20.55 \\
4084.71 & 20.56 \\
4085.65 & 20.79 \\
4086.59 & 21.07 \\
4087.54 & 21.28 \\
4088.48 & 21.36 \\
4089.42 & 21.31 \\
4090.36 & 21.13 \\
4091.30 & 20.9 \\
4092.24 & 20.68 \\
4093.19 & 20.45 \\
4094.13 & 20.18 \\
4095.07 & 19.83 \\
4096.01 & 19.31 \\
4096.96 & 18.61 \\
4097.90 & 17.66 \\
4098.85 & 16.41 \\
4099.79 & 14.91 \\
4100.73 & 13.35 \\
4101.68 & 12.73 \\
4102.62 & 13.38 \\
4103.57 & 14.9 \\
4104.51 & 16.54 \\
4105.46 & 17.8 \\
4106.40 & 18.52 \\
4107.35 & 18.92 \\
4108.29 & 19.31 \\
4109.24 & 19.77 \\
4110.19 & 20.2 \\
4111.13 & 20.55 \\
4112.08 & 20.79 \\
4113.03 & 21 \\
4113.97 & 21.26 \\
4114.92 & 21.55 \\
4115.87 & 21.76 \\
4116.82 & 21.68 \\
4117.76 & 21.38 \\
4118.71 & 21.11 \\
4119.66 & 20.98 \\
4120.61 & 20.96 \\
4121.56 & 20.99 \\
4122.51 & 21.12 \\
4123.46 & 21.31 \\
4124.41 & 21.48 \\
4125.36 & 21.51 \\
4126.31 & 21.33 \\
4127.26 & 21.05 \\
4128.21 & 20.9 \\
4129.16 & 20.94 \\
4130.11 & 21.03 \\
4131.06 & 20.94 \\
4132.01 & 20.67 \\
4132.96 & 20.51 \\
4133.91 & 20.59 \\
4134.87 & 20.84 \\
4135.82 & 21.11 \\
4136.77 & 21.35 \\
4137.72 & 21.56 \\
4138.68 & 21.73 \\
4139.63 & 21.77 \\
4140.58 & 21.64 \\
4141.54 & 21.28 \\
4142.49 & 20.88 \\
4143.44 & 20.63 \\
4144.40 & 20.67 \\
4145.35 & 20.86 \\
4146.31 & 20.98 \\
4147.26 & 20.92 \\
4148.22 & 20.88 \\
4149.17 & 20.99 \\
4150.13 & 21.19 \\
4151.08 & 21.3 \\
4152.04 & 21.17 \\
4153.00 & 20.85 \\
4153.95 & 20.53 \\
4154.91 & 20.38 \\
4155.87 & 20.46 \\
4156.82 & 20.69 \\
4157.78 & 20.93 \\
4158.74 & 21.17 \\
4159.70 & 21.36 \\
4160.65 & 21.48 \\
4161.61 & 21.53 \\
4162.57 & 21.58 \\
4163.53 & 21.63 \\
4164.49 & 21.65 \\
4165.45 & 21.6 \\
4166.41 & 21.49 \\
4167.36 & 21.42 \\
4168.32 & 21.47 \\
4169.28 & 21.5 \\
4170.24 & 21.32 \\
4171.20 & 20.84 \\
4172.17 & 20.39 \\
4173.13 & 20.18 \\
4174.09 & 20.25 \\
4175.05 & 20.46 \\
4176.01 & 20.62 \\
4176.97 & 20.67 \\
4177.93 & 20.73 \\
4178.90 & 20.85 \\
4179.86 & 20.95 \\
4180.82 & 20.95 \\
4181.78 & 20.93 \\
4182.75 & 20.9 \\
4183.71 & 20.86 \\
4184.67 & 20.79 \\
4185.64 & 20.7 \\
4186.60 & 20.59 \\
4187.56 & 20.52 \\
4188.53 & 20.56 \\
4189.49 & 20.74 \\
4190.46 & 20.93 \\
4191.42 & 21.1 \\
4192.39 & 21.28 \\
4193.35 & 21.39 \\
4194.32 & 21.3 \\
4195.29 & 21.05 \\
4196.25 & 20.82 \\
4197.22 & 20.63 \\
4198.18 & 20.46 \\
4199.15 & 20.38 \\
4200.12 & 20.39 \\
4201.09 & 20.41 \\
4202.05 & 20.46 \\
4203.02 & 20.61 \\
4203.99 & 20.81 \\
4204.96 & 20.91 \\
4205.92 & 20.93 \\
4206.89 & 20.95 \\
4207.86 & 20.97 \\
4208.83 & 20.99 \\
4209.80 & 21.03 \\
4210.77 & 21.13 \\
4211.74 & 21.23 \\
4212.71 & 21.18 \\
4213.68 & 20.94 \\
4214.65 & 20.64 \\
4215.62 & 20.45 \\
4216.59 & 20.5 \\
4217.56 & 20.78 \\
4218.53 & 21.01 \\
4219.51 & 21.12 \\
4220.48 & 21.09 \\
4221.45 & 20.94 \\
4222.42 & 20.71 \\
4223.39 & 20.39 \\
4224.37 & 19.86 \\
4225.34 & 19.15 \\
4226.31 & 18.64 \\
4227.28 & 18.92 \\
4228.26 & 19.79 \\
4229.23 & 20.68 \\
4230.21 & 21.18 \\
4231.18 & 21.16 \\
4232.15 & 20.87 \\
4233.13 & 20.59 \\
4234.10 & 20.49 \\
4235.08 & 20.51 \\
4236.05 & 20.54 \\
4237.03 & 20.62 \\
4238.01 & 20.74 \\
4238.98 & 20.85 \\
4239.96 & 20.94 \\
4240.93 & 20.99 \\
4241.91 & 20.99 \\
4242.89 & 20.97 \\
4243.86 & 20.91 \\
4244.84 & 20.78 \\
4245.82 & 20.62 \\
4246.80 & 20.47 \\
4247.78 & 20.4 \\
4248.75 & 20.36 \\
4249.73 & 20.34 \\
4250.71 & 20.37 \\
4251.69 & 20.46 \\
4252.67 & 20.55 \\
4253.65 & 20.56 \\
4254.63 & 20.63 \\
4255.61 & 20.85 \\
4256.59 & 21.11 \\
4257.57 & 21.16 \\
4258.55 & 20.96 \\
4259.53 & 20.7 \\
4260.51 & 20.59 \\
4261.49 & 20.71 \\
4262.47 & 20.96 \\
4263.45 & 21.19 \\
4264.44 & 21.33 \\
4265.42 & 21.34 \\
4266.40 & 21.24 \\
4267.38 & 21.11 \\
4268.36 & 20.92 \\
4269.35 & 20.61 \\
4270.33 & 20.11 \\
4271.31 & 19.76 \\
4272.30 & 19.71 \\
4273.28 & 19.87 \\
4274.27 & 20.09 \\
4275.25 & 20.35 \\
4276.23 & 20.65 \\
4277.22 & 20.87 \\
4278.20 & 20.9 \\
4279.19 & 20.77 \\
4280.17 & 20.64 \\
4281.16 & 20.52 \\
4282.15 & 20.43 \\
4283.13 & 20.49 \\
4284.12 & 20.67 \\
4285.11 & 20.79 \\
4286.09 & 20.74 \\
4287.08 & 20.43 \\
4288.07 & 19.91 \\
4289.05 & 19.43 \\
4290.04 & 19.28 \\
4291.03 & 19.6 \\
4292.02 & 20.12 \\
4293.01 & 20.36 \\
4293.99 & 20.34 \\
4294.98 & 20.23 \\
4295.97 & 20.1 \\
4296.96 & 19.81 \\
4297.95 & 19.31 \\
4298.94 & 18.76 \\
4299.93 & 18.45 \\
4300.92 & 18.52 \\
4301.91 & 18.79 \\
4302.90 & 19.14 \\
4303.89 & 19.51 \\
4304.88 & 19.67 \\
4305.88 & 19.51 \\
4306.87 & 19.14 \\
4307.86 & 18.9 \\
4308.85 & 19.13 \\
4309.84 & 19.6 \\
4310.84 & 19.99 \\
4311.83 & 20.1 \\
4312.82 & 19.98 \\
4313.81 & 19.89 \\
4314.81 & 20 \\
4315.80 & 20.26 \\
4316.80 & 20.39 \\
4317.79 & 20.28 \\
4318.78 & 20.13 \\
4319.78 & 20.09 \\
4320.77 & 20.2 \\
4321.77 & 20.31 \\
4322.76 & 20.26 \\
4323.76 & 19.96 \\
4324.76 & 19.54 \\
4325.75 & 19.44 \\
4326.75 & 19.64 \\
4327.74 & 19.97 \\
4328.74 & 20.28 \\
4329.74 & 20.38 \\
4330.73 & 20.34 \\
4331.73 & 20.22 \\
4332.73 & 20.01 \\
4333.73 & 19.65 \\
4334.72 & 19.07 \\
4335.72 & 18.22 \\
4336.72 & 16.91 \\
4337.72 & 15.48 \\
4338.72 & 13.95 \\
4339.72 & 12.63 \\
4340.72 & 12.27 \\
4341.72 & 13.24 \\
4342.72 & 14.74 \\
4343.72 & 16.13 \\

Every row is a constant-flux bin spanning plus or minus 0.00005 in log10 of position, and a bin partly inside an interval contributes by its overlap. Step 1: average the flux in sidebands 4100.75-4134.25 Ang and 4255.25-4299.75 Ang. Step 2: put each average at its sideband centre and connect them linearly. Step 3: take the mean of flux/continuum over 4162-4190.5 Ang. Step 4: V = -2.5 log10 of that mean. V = -0.04 mag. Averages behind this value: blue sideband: 19.9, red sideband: 20.4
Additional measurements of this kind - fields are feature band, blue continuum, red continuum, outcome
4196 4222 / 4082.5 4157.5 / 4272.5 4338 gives -0.04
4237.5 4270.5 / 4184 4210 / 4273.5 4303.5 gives -0.03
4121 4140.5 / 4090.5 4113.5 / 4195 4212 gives -0.12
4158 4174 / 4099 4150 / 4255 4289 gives -0.05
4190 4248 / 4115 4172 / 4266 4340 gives -0.01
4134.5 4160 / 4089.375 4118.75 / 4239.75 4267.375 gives -0.08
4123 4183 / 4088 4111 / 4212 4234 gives -0.10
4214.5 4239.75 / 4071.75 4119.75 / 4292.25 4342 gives -0.06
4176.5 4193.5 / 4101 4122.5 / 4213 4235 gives -0.04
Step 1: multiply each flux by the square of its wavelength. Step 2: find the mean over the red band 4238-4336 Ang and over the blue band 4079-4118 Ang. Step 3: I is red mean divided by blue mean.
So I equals 1.1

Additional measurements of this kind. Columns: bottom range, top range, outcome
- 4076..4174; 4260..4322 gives 1.07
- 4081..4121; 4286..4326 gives 1.12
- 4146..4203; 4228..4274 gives 1.03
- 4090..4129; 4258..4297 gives 1.14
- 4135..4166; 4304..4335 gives 1.02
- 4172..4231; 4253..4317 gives 1.02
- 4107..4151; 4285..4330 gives 1.03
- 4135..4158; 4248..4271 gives 1.04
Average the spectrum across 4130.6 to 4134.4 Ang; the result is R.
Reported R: 20.7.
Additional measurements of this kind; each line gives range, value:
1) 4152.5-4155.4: 20.6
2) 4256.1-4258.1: 21.1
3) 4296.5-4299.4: 19.3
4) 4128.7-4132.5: 20.9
